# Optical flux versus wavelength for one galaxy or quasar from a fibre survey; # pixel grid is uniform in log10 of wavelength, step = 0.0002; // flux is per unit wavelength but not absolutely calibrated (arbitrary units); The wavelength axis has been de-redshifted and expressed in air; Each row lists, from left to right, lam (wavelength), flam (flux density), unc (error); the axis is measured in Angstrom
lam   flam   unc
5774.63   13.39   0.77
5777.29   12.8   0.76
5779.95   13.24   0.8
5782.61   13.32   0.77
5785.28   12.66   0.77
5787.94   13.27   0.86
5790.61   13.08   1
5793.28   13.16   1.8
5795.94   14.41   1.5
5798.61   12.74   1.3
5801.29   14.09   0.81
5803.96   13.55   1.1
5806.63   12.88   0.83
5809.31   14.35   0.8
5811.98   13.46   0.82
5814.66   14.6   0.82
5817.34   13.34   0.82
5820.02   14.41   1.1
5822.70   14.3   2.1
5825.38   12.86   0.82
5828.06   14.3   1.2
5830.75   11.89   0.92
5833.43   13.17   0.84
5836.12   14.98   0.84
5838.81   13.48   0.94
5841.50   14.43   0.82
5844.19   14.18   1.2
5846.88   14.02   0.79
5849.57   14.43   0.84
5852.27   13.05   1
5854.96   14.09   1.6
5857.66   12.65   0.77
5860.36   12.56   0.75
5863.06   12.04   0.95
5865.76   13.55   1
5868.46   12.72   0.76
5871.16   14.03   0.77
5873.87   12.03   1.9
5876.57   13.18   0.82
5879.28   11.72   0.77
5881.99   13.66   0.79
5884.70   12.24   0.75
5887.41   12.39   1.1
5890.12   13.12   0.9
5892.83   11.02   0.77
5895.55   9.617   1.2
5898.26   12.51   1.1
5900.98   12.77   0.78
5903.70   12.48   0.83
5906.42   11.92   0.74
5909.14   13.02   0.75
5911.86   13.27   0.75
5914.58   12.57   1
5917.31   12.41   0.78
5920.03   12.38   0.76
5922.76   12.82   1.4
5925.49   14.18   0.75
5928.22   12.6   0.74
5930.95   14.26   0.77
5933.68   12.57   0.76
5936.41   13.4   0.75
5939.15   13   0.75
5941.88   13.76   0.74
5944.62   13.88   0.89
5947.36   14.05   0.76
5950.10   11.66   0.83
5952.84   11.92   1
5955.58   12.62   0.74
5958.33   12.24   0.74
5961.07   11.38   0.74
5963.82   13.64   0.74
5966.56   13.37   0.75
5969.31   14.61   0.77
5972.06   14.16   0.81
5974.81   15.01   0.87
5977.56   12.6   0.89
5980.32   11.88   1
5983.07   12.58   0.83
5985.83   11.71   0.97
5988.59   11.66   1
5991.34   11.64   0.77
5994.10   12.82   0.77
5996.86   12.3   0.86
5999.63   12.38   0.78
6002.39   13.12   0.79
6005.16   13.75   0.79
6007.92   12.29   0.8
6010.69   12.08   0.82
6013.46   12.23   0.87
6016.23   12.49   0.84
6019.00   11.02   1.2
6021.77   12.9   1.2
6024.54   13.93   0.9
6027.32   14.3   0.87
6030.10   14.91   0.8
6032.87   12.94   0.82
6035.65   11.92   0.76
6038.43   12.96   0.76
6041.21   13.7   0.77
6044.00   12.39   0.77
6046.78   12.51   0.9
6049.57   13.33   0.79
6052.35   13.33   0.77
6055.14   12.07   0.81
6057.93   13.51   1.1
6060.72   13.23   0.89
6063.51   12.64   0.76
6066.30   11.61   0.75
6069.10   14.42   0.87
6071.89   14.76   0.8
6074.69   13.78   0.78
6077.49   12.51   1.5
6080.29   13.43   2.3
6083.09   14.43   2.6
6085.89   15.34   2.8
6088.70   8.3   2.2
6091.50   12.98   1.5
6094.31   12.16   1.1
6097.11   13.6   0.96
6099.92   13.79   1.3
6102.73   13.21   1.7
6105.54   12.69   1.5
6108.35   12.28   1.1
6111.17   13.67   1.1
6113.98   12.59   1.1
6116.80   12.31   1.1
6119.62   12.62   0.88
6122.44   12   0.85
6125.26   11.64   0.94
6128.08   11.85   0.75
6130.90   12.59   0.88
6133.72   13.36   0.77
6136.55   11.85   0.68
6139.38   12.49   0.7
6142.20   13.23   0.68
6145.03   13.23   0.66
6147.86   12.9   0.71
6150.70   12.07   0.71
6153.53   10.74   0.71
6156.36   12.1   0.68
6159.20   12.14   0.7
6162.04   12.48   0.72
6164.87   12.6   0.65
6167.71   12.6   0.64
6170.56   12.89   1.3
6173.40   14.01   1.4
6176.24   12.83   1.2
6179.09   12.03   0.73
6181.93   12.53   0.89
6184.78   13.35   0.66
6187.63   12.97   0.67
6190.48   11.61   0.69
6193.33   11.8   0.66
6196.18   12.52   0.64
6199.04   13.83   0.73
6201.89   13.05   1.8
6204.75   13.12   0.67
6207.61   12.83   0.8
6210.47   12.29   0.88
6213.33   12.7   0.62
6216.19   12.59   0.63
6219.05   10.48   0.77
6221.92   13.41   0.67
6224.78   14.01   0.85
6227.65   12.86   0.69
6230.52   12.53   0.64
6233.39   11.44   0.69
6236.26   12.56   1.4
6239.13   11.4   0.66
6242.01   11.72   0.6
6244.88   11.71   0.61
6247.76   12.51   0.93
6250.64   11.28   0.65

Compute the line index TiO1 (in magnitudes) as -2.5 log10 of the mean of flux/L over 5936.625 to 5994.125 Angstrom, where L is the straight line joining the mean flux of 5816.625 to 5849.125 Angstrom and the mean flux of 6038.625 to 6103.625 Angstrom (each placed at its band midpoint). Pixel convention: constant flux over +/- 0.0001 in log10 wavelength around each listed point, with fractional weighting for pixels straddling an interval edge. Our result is 0.04 mag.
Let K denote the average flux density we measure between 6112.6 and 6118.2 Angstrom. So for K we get 12.4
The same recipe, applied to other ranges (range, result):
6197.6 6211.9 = 13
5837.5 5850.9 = 14.1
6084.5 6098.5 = 12.5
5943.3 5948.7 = 14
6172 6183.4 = 12.9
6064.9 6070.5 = 13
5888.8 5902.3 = 11.8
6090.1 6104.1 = 13.2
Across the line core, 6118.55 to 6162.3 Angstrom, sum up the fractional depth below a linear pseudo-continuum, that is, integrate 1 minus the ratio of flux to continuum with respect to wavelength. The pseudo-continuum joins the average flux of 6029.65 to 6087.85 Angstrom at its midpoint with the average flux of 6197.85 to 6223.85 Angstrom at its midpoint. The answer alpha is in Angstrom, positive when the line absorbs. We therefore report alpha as 2.2 Angstrom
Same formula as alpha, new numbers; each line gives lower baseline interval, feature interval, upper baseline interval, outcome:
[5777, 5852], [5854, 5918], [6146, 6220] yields 4.1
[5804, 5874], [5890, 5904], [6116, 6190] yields 1.7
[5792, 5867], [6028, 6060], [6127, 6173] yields -0.6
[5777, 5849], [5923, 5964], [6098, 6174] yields 0.7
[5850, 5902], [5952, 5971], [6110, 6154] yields -0.5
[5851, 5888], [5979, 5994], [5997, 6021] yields 0.6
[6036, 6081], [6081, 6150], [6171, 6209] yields 1.4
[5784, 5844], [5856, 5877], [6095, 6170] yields 0.9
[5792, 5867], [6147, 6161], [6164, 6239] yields 0.9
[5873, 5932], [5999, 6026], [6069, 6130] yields 0.2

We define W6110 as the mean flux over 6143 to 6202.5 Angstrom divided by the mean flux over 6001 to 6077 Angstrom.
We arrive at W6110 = 0.97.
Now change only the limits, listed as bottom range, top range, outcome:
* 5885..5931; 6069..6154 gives 1.02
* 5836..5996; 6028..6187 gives 0.99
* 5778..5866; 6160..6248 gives 0.93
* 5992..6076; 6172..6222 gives 0.97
